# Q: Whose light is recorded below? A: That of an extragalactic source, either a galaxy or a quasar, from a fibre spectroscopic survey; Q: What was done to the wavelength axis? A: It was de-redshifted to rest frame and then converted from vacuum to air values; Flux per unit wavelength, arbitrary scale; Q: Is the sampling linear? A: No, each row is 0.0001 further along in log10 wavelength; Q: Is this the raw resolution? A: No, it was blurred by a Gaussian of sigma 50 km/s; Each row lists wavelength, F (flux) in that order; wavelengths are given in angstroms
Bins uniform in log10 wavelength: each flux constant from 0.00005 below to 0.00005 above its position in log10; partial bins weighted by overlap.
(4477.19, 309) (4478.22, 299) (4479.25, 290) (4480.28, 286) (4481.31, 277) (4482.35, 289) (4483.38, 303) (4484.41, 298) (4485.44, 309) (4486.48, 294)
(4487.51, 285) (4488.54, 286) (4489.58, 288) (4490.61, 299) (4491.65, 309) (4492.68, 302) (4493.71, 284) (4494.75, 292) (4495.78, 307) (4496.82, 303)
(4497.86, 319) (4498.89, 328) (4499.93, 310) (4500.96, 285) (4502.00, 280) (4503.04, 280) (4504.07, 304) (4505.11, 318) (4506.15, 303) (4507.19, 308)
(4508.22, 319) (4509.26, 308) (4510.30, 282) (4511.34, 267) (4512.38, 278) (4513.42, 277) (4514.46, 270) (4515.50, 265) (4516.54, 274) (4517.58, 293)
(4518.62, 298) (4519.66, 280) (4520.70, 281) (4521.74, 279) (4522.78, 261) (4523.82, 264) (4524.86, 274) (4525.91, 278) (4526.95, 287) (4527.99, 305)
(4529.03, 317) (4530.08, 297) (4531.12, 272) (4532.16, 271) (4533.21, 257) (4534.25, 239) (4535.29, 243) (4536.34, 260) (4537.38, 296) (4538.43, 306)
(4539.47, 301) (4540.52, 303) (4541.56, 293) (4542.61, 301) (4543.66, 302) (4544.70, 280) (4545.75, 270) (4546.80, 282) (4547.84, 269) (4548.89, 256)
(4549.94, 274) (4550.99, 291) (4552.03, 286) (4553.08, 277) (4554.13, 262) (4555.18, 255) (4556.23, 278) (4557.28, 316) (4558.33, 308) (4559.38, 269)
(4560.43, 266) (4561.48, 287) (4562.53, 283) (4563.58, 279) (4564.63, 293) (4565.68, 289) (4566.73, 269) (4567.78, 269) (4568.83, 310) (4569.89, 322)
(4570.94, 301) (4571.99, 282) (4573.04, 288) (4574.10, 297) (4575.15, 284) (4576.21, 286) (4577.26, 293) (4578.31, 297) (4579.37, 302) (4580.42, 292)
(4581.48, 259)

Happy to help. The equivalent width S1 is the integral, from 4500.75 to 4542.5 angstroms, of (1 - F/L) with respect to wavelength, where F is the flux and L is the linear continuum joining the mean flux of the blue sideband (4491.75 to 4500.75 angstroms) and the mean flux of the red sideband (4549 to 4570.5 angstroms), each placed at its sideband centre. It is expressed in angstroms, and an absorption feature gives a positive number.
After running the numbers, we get 1.72 angstroms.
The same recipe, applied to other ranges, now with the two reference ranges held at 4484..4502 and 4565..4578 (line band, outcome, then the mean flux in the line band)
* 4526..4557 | 1.4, 281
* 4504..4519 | 0.3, 290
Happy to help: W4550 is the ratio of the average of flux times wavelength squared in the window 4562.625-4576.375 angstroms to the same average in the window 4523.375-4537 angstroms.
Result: 1.1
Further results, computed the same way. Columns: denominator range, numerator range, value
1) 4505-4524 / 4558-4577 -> 1.03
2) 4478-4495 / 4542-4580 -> 1.01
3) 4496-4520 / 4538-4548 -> 1.01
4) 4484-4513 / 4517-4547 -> 0.96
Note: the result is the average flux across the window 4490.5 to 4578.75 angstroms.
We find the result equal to 287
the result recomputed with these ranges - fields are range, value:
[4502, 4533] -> 286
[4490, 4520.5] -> 294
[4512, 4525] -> 277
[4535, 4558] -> 282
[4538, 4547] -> 293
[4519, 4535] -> 277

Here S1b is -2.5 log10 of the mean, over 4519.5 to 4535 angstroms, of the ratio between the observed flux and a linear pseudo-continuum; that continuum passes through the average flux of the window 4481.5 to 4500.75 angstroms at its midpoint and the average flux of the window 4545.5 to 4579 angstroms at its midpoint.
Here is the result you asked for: 0.06 mag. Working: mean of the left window 300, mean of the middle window 277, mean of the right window 284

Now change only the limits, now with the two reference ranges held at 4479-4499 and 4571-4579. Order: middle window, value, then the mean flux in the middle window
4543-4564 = 0.05 mag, 280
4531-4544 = 0.05 mag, 280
